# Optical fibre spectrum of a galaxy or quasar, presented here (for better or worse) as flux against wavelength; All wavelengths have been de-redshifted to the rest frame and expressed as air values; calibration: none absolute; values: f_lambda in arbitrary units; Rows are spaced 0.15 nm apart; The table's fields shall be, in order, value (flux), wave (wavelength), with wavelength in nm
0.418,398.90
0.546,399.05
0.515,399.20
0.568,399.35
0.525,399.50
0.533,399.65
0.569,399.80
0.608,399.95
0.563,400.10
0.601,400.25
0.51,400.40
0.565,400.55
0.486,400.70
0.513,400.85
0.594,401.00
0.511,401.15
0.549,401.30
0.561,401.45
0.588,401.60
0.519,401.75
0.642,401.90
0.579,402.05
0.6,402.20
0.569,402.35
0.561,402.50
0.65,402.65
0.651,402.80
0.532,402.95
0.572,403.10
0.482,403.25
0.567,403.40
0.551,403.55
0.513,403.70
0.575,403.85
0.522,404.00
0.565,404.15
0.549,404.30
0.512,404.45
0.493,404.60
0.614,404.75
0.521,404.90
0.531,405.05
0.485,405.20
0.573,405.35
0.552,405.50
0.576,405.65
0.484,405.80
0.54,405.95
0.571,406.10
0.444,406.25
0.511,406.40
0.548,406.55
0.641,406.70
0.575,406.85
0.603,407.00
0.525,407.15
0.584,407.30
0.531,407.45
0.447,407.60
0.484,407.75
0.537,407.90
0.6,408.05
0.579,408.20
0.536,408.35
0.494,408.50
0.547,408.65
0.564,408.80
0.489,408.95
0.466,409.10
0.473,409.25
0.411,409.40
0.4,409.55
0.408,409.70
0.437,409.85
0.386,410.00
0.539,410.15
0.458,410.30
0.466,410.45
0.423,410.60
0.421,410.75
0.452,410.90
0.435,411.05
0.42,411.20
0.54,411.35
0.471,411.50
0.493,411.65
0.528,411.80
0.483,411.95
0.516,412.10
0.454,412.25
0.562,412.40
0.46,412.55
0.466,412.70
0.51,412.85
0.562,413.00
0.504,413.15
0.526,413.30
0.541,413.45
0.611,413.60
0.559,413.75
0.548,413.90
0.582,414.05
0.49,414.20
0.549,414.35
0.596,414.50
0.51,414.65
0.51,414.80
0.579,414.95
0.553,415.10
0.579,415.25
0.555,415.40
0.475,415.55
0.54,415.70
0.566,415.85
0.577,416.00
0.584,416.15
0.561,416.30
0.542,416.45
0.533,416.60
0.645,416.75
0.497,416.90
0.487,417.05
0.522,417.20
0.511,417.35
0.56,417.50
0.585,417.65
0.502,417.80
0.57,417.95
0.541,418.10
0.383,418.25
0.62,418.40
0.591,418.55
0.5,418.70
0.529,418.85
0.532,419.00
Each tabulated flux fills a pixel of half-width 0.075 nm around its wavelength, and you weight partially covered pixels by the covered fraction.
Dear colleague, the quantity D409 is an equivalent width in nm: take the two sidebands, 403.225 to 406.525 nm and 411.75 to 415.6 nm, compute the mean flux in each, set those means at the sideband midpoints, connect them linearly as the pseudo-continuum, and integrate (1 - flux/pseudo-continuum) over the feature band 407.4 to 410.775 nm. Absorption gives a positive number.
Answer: 0.32 nm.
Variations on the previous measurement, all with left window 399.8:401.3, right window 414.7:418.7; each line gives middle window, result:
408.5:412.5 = 0.55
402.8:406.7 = 0.07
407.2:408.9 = 0.04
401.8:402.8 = -0.09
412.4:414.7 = 0.04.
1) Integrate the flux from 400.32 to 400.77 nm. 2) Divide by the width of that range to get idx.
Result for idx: 0.522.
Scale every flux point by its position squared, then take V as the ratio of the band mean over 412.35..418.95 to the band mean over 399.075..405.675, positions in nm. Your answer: 1.04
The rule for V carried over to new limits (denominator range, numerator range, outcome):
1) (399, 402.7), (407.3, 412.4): 0.90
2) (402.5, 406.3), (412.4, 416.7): 1.04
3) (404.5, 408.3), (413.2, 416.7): 1.06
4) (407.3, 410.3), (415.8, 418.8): 1.15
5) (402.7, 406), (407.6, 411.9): 0.91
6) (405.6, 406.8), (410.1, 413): 0.91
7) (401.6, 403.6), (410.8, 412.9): 0.88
